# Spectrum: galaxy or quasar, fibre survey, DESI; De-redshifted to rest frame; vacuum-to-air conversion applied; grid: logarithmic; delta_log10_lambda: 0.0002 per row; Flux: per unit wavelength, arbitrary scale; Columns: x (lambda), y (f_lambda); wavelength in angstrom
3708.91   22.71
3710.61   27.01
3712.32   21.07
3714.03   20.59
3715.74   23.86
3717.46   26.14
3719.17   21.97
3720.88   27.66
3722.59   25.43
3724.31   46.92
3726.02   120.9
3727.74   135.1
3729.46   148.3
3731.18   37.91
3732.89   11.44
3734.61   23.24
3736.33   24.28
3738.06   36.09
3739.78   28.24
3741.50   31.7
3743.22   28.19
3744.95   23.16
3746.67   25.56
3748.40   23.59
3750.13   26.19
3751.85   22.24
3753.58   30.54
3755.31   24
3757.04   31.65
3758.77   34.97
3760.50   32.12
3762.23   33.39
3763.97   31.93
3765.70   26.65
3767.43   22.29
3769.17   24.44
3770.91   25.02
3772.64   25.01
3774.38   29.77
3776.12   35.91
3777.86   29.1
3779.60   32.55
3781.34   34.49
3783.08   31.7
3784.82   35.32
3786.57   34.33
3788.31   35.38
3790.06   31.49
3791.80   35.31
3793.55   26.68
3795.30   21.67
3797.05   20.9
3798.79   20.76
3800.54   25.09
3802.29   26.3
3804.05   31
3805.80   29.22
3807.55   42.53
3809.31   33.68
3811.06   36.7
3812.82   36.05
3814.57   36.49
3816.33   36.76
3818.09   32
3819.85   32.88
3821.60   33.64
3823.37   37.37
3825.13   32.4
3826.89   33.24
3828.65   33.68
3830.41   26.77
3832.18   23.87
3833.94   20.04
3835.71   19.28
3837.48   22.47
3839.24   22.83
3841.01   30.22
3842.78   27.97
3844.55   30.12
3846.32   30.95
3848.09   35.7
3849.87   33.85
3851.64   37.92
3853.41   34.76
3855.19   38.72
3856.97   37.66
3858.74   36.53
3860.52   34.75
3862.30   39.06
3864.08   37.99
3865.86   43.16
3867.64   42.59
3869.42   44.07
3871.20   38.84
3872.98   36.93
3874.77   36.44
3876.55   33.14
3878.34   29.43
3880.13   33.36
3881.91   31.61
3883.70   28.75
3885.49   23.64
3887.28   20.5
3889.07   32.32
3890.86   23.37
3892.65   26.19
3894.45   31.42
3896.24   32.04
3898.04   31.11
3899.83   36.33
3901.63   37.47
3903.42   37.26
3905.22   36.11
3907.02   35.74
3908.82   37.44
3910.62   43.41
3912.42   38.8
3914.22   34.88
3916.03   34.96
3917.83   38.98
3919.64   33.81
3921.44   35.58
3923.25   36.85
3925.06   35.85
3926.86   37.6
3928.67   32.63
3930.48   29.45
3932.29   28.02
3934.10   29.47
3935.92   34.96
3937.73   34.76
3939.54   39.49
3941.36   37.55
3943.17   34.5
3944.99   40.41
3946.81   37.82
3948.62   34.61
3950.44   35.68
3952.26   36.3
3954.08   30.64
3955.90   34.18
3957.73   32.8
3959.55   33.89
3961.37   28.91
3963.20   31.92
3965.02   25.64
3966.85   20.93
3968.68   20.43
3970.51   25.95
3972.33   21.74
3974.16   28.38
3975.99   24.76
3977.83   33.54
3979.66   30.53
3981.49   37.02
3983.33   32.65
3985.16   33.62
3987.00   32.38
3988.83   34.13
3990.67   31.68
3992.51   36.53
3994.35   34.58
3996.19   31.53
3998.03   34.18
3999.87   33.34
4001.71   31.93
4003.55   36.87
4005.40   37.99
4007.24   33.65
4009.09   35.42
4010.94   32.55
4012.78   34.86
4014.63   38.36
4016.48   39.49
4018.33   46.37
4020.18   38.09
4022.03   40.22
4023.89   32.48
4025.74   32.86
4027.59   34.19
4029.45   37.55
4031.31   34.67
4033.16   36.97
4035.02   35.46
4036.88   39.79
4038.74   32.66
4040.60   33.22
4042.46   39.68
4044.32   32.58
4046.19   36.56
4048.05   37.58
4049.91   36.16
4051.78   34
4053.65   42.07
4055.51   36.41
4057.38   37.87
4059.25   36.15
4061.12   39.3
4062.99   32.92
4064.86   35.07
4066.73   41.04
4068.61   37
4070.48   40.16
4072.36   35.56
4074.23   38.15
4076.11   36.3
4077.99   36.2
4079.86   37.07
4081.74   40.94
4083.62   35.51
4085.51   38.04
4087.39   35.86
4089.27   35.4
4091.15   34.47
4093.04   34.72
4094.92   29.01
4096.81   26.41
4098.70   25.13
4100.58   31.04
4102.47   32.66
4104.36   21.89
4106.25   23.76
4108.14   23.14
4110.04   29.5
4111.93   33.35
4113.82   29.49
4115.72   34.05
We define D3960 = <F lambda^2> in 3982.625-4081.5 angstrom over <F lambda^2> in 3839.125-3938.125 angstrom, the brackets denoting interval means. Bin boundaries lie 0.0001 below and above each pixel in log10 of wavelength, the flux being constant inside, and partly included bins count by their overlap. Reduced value 1.14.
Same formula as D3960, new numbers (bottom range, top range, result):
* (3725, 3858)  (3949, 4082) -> 1.14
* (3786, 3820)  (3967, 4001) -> 1.08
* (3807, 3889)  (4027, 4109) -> 1.18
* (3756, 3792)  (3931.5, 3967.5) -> 1.17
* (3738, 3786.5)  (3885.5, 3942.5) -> 1.26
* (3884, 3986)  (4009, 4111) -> 1.15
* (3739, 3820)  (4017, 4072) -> 1.41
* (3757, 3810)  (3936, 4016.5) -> 1.21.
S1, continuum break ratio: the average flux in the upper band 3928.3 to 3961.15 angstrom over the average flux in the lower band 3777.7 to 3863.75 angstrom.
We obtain 1.1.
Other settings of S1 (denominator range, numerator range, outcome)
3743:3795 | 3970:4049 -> 1.17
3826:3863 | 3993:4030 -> 1.16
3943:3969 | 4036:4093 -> 1.15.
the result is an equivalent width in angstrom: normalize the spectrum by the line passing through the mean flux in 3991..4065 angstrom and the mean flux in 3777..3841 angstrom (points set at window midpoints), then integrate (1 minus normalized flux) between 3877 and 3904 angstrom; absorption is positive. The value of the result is 1.8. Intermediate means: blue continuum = 30.4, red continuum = 36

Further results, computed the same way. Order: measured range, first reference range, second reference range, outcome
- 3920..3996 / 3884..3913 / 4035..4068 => 3.81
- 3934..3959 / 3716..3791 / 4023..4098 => 0.46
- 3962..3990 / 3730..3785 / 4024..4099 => 4.14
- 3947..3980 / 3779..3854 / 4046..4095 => 4.44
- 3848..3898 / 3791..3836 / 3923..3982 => -4.88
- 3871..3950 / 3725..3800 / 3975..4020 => 2.45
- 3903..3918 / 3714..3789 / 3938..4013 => -1.73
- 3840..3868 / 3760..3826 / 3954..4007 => -4.06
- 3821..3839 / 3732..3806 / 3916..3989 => 0.98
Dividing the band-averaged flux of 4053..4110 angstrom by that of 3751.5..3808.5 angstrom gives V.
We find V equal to 1.2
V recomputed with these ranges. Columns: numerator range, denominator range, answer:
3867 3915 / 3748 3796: 1.14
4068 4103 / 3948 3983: 1.16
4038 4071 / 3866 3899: 1.14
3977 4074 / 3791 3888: 1.12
